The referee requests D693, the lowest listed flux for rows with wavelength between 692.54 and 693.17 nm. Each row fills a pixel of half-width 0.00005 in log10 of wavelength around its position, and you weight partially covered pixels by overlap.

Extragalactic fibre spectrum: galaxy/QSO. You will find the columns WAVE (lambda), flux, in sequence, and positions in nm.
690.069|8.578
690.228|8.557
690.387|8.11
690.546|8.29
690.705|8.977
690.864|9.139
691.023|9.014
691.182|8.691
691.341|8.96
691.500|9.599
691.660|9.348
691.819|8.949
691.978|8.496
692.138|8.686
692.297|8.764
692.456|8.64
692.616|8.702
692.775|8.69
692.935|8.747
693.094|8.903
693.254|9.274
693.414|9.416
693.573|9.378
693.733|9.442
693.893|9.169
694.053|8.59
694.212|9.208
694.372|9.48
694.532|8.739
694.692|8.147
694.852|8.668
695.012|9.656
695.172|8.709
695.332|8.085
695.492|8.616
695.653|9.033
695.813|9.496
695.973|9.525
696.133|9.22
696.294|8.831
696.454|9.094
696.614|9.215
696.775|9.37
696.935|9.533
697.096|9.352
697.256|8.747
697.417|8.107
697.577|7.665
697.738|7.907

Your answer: 8.69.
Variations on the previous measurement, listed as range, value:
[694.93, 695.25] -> 8.709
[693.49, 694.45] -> 8.59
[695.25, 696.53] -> 8.085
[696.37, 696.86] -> 9.094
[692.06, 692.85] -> 8.64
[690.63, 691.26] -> 8.691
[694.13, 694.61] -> 8.739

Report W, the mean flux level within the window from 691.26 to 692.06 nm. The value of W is 9.06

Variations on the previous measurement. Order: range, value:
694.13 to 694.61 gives 9.15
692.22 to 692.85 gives 8.7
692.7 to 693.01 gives 8.71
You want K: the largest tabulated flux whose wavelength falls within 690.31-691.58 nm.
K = 9.599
